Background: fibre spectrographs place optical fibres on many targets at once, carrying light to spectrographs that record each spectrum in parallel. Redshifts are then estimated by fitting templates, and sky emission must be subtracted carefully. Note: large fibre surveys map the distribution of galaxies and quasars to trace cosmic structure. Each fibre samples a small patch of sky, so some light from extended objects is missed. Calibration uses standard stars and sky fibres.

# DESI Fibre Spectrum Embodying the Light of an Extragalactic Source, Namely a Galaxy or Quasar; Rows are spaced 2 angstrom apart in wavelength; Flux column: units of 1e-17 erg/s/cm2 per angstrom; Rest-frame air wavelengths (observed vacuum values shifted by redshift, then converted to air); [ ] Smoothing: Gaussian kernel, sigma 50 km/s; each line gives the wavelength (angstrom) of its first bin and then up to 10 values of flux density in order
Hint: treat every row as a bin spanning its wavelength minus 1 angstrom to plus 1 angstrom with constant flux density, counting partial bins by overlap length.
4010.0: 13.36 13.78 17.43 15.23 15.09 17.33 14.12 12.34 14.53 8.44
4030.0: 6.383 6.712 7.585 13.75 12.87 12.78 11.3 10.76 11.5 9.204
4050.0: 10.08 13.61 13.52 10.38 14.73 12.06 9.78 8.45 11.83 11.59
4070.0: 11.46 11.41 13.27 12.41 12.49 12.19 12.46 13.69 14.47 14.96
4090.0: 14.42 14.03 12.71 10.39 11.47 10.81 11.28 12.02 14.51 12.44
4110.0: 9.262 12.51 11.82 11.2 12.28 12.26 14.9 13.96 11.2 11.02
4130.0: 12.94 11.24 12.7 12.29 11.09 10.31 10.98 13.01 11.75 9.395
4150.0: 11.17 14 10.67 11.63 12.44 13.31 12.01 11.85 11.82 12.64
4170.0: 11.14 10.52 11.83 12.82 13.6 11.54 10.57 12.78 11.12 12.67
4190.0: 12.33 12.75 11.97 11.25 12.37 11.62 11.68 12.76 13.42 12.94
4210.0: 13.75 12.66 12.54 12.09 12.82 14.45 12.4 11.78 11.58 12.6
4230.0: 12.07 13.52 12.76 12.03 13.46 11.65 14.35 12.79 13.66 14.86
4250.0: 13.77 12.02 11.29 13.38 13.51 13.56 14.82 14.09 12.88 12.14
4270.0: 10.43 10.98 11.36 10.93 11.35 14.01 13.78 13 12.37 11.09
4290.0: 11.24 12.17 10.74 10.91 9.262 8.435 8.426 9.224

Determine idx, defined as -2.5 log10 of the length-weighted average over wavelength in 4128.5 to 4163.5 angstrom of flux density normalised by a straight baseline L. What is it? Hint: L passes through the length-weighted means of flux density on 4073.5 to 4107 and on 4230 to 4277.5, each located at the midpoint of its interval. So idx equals 0.09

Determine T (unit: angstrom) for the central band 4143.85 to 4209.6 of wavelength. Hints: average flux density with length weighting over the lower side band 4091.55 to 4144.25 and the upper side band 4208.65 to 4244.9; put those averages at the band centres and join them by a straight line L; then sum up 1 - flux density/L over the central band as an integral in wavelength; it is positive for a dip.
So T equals 1.9 angstrom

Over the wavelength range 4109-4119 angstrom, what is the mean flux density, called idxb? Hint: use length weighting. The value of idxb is 11.4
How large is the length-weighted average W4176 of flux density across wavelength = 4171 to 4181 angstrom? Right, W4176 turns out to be 12.1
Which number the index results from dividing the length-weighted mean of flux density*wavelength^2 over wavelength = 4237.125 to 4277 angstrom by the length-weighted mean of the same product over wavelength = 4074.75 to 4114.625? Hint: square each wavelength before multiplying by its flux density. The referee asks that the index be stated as 1.1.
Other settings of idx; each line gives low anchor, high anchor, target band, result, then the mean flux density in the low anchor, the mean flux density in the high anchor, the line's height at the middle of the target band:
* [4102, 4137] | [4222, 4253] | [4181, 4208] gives 0.04 mag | 12.2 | 12.8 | 12.6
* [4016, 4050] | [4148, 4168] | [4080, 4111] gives -0.07 mag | 11.6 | 12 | 11.8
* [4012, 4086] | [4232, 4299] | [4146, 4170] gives 0.04 mag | 12.1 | 12.5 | 12.3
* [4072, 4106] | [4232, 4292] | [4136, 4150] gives 0.14 mag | 12.7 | 12.7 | 12.7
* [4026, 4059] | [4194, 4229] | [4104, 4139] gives -0.05 mag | 11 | 12.5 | 11.7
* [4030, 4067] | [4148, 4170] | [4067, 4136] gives -0.08 mag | 11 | 12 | 11.5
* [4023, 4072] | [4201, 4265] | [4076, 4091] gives -0.18 mag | 11.1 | 13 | 11.4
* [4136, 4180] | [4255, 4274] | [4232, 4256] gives -0.03 mag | 11.8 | 12.8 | 12.6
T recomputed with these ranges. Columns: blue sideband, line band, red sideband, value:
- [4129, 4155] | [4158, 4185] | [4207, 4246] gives 0.0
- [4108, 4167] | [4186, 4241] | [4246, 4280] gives -0.6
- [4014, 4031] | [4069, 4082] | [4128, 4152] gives 0.3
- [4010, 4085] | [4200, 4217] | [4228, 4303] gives -0.6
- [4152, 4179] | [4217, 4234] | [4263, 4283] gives -0.7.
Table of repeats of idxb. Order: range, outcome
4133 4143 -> 11.5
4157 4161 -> 12.9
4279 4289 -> 12.8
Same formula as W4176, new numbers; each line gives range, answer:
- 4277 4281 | 12.7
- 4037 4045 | 11.9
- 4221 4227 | 11.9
